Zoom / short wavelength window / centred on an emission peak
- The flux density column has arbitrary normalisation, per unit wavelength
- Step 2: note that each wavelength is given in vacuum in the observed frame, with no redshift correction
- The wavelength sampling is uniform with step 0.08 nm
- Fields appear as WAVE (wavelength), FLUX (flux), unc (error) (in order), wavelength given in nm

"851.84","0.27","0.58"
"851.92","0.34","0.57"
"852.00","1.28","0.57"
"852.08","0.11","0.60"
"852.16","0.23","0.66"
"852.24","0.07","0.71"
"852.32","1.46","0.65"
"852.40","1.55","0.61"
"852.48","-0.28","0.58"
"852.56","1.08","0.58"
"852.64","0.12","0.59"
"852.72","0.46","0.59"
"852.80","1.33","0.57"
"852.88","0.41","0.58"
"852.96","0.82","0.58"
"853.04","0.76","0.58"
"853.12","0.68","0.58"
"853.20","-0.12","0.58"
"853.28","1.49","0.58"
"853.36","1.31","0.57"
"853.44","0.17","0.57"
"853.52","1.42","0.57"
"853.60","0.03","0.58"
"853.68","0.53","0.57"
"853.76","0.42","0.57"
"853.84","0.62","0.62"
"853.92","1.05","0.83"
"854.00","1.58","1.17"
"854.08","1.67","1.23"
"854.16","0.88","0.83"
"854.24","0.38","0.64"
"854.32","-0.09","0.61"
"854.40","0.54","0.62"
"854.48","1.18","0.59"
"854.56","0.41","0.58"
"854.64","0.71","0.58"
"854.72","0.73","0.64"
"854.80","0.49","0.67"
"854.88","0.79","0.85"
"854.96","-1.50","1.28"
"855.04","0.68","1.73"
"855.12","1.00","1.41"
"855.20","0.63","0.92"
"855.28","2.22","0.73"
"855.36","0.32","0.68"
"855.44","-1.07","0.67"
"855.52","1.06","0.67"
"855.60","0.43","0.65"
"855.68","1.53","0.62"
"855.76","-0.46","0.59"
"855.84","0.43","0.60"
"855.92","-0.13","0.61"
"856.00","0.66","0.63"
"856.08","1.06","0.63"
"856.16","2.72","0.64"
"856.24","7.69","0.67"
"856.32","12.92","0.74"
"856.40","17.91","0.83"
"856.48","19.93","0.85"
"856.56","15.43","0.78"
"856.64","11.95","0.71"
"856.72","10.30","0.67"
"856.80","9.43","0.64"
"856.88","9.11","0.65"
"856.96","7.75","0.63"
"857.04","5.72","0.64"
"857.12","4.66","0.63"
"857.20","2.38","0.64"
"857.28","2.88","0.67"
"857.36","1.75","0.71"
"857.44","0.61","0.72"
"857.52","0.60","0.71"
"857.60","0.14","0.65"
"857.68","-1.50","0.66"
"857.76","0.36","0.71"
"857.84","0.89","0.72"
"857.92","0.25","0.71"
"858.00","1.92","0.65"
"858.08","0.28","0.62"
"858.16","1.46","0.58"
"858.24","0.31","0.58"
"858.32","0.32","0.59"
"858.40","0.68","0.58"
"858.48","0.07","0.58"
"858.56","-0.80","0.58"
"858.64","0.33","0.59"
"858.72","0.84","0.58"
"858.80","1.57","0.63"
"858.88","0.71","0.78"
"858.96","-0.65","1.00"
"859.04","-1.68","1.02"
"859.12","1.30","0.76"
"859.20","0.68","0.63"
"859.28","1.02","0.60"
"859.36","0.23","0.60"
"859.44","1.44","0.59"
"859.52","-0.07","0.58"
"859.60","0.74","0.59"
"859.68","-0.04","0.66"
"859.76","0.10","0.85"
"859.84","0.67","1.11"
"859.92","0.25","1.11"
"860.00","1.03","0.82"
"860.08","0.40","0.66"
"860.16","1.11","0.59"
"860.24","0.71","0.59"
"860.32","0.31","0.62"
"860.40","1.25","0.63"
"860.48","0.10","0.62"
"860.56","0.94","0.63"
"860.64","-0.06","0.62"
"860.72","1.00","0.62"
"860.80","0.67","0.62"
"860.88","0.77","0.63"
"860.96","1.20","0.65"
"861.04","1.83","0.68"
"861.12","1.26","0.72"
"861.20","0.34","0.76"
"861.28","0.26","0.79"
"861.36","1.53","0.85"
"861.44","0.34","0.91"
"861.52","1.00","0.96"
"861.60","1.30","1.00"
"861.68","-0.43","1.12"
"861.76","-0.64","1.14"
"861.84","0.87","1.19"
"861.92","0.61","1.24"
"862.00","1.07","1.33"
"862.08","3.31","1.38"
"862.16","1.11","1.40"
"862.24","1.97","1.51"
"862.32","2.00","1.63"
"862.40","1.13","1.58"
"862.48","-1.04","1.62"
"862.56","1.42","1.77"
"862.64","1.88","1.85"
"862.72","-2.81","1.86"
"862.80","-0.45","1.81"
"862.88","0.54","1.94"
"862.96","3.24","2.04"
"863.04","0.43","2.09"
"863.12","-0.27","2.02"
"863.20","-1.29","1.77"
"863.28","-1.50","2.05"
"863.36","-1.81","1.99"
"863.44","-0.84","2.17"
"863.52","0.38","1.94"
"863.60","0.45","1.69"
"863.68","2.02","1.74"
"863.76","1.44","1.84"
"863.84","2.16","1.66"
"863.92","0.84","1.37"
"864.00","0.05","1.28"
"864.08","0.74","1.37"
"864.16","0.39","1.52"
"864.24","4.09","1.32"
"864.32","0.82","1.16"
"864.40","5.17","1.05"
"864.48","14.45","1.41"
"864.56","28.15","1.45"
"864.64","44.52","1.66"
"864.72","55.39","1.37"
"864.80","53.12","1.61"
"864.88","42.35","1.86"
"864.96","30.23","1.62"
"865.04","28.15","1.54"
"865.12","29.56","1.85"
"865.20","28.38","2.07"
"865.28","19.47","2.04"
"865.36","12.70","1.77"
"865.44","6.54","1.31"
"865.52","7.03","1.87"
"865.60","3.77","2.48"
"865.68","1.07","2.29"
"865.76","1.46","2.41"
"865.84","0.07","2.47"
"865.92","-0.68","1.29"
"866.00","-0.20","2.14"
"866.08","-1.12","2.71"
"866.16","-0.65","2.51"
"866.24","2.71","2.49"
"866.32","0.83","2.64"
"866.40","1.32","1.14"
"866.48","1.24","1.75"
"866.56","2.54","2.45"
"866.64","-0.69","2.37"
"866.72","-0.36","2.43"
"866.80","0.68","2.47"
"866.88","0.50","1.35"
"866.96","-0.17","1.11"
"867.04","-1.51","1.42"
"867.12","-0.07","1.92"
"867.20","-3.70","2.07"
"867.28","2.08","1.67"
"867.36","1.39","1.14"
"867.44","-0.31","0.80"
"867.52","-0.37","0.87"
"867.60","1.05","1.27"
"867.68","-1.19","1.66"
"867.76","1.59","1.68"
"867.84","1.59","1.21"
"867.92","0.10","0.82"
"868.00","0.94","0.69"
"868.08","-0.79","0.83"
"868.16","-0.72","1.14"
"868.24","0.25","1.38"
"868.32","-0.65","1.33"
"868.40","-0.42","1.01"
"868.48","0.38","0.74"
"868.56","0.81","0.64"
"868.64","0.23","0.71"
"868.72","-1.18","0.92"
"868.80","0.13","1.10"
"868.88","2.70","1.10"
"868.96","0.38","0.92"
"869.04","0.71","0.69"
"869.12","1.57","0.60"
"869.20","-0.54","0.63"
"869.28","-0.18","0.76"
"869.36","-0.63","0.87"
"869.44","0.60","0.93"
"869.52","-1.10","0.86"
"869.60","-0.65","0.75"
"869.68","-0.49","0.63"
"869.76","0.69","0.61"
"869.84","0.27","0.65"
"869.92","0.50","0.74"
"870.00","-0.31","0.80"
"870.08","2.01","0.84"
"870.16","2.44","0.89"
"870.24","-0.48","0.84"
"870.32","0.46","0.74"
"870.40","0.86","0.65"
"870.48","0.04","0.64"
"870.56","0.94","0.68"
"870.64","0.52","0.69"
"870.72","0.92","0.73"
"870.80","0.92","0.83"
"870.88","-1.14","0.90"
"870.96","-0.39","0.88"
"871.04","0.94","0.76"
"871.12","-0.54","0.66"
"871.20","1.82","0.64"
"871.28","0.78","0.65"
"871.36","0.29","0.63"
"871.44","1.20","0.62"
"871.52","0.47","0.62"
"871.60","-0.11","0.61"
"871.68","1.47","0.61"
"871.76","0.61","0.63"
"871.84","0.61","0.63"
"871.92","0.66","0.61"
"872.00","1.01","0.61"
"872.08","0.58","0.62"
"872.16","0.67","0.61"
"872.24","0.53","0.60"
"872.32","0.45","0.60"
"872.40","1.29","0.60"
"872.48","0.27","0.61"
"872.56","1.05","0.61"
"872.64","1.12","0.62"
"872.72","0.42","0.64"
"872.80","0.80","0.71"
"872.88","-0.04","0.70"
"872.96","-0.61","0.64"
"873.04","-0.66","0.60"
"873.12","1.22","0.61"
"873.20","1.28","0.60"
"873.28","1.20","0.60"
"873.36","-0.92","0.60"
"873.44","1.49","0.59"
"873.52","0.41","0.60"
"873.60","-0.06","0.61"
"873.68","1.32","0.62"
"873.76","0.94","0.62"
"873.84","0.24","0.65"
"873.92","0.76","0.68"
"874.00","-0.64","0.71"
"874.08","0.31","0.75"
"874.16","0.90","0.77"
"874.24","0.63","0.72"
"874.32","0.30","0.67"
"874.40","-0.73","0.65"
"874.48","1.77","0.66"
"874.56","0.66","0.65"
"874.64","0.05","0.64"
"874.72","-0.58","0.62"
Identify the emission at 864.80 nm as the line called [O III]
